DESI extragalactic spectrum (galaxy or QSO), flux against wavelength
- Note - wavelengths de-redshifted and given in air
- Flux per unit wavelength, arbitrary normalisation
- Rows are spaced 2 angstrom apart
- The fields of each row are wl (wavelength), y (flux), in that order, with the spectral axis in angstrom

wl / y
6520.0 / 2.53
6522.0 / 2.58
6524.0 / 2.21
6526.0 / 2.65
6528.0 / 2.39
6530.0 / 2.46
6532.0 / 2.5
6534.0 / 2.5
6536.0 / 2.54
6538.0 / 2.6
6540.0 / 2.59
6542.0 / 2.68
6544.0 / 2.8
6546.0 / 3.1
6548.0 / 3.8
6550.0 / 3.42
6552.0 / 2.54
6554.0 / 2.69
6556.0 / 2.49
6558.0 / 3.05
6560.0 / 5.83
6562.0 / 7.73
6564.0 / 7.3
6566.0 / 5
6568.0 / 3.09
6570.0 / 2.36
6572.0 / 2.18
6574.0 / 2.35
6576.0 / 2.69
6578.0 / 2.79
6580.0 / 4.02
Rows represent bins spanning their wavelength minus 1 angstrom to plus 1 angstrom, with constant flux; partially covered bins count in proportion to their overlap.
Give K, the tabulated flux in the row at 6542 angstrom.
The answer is 2.68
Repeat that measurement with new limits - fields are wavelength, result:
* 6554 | 2.69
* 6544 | 2.8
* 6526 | 2.65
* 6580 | 4.02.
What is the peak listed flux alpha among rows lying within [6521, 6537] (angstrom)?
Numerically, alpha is 2.65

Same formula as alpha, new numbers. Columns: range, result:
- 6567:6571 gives 3.09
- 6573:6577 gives 2.69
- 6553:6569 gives 7.73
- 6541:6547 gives 3.1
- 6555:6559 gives 3.05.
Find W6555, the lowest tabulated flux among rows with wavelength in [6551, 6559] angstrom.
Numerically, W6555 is 2.49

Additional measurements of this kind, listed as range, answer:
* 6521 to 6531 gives 2.21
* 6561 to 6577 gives 2.18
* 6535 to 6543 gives 2.54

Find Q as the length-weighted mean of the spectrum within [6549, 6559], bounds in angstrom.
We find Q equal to 2.84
